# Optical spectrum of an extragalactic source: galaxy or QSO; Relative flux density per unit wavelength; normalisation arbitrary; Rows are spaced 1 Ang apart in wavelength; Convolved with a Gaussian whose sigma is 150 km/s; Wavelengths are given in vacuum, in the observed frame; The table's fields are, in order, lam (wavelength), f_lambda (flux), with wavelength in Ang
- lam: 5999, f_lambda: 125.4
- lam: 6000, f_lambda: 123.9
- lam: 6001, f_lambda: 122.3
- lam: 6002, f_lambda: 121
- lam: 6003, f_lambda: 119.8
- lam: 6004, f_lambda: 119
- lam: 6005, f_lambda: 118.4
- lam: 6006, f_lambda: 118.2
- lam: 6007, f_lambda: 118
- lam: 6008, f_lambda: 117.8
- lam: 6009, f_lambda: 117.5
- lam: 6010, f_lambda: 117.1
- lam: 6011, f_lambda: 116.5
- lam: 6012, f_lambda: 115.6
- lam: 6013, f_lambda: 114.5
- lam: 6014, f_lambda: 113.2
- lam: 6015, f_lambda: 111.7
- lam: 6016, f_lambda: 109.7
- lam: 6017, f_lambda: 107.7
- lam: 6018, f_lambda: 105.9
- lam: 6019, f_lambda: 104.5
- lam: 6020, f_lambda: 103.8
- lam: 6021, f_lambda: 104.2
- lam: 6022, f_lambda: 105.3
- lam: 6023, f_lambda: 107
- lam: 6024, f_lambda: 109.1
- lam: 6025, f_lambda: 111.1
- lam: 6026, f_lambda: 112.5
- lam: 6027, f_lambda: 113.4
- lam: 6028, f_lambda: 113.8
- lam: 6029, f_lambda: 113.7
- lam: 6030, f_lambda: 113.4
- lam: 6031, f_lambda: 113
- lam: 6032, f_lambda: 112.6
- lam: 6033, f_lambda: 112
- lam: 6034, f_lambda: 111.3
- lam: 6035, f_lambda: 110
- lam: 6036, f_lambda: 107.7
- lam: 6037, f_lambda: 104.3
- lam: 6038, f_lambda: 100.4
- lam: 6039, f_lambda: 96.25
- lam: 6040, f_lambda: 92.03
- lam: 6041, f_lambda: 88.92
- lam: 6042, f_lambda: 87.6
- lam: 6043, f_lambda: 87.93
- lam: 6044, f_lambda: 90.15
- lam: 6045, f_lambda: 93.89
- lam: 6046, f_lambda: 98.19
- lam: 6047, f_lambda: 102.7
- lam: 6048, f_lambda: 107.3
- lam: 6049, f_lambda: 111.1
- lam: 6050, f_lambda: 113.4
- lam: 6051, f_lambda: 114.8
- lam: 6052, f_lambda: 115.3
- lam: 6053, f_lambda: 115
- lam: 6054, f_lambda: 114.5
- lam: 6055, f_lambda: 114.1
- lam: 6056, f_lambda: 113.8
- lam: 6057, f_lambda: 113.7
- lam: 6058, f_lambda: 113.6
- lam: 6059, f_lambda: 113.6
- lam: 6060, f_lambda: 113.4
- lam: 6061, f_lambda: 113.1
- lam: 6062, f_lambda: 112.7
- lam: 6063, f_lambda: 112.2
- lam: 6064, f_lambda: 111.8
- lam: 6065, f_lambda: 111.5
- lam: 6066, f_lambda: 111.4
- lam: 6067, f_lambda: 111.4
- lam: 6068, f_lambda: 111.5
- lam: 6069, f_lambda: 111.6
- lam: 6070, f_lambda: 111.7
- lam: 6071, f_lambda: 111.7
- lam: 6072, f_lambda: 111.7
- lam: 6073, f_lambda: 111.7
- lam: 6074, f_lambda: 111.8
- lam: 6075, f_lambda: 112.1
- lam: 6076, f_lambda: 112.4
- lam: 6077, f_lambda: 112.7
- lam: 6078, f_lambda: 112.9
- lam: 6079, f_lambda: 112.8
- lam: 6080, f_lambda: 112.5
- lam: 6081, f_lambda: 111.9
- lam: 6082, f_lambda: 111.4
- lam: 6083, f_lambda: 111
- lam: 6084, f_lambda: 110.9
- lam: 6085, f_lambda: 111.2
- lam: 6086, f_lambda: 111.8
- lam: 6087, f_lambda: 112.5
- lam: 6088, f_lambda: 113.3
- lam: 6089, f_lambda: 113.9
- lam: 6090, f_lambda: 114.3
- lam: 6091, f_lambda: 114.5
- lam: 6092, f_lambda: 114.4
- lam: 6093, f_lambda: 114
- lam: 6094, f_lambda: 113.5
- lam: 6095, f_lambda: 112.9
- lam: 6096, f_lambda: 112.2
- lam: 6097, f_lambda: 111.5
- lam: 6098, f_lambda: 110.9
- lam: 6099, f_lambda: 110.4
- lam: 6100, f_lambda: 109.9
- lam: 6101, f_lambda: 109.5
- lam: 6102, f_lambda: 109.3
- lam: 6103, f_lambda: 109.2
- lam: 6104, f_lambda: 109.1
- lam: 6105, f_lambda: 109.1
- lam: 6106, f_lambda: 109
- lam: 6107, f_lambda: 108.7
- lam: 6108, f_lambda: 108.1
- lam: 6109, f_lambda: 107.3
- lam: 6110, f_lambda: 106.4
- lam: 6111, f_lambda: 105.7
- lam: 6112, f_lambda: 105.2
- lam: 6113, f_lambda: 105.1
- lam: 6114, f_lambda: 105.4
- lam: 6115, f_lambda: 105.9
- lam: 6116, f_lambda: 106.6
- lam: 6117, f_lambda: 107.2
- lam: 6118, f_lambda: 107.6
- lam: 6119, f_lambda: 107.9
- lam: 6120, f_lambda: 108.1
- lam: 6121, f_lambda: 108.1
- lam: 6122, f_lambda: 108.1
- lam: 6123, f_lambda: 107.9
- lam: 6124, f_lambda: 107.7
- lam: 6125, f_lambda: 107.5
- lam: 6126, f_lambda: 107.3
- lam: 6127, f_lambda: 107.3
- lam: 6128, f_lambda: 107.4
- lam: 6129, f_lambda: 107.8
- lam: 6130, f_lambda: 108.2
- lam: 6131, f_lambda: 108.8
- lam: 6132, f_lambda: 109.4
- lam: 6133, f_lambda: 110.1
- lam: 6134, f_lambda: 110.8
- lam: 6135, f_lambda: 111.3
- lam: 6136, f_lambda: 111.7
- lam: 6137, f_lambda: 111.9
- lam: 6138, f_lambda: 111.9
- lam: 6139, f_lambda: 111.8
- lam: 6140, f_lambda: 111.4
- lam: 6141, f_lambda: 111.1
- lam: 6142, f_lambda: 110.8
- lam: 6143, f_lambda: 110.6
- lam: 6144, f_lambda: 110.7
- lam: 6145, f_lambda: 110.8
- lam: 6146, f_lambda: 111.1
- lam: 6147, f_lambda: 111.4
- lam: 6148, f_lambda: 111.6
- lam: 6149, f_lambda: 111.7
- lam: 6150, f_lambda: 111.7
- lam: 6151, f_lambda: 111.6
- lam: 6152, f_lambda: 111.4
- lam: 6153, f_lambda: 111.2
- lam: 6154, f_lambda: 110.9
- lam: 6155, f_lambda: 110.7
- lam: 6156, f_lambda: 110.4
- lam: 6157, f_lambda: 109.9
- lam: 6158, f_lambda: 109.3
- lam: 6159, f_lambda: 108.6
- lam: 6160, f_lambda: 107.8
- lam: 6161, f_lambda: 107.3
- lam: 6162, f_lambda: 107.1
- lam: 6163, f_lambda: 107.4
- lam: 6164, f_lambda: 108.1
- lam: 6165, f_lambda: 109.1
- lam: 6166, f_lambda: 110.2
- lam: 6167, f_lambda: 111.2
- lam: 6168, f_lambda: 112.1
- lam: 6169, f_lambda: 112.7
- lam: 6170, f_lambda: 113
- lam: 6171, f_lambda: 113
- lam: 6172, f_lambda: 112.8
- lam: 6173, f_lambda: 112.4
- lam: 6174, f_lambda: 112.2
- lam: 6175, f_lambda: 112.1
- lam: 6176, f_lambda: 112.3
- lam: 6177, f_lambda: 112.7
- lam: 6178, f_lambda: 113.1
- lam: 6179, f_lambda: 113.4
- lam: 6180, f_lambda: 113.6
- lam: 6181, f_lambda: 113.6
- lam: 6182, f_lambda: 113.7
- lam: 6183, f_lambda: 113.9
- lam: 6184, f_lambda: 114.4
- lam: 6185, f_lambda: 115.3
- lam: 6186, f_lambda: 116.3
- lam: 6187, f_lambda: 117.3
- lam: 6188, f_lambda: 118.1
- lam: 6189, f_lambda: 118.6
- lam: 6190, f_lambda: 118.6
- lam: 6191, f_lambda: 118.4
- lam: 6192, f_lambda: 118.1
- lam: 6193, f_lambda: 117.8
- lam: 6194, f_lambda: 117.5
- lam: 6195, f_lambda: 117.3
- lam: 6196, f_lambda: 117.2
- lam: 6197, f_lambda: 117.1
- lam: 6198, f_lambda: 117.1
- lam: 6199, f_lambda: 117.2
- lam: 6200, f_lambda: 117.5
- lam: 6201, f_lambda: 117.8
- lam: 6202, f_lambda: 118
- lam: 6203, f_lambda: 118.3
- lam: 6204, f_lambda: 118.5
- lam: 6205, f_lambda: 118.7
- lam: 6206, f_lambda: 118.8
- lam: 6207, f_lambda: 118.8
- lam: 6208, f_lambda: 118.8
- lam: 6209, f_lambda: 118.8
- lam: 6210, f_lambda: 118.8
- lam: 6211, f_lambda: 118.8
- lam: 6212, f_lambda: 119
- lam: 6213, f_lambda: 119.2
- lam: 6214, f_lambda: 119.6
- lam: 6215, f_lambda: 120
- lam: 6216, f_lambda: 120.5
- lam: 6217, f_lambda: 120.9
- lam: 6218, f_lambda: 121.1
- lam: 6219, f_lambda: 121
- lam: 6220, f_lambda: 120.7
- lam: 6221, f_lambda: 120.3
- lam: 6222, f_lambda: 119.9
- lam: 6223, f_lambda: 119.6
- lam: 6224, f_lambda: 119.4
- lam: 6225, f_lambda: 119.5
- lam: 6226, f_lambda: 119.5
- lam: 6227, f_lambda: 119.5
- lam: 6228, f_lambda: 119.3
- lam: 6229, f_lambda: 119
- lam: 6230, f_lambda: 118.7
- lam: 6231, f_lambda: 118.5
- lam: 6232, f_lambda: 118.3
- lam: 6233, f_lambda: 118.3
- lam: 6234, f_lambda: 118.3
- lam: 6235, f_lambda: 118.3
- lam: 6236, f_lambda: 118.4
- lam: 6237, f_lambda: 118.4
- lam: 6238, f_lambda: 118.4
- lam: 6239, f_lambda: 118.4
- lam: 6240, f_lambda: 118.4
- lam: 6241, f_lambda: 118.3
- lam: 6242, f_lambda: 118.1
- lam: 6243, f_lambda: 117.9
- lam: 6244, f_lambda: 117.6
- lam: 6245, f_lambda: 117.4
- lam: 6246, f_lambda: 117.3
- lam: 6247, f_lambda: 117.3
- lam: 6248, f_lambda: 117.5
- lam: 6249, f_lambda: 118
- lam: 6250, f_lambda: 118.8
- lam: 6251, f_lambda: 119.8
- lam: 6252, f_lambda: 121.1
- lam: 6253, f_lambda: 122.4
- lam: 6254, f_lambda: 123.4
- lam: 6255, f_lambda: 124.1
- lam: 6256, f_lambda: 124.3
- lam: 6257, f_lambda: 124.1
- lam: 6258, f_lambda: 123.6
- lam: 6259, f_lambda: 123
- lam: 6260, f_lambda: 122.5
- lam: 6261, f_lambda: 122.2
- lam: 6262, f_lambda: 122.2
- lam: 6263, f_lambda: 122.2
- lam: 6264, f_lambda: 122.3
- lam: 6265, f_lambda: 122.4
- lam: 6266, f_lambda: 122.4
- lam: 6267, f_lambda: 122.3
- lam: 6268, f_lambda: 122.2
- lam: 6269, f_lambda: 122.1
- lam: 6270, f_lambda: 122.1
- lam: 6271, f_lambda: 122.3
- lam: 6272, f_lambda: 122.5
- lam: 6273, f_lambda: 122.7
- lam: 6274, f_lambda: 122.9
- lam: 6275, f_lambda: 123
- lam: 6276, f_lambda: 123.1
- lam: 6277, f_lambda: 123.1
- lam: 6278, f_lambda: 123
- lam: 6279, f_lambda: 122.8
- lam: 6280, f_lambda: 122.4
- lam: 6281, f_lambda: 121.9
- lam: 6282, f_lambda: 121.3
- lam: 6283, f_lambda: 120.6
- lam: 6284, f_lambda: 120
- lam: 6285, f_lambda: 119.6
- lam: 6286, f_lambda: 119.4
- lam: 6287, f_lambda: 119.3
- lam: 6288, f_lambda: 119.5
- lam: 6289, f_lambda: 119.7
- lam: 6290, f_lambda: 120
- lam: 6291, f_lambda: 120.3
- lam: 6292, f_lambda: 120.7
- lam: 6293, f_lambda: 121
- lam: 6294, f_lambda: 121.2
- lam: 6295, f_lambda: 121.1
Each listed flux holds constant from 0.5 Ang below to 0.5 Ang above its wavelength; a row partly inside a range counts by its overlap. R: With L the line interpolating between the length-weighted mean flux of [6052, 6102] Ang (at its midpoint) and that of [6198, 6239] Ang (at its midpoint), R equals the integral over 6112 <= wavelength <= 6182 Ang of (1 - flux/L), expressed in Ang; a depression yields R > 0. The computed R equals 3.4 Ang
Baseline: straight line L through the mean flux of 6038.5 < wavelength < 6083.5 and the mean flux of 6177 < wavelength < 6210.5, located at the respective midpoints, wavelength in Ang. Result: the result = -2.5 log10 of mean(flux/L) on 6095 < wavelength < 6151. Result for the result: 0.032 mag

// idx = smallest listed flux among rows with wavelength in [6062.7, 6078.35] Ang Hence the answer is 111.4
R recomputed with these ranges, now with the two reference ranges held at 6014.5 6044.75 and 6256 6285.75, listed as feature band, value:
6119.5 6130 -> 0.40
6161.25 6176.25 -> 0.54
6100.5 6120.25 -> 0.62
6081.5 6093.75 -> -0.38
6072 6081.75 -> -0.33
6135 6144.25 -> 0.14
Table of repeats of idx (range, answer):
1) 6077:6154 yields 105.1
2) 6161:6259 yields 107.1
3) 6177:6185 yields 112.7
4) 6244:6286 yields 117.3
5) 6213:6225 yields 119.2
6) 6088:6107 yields 108.7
